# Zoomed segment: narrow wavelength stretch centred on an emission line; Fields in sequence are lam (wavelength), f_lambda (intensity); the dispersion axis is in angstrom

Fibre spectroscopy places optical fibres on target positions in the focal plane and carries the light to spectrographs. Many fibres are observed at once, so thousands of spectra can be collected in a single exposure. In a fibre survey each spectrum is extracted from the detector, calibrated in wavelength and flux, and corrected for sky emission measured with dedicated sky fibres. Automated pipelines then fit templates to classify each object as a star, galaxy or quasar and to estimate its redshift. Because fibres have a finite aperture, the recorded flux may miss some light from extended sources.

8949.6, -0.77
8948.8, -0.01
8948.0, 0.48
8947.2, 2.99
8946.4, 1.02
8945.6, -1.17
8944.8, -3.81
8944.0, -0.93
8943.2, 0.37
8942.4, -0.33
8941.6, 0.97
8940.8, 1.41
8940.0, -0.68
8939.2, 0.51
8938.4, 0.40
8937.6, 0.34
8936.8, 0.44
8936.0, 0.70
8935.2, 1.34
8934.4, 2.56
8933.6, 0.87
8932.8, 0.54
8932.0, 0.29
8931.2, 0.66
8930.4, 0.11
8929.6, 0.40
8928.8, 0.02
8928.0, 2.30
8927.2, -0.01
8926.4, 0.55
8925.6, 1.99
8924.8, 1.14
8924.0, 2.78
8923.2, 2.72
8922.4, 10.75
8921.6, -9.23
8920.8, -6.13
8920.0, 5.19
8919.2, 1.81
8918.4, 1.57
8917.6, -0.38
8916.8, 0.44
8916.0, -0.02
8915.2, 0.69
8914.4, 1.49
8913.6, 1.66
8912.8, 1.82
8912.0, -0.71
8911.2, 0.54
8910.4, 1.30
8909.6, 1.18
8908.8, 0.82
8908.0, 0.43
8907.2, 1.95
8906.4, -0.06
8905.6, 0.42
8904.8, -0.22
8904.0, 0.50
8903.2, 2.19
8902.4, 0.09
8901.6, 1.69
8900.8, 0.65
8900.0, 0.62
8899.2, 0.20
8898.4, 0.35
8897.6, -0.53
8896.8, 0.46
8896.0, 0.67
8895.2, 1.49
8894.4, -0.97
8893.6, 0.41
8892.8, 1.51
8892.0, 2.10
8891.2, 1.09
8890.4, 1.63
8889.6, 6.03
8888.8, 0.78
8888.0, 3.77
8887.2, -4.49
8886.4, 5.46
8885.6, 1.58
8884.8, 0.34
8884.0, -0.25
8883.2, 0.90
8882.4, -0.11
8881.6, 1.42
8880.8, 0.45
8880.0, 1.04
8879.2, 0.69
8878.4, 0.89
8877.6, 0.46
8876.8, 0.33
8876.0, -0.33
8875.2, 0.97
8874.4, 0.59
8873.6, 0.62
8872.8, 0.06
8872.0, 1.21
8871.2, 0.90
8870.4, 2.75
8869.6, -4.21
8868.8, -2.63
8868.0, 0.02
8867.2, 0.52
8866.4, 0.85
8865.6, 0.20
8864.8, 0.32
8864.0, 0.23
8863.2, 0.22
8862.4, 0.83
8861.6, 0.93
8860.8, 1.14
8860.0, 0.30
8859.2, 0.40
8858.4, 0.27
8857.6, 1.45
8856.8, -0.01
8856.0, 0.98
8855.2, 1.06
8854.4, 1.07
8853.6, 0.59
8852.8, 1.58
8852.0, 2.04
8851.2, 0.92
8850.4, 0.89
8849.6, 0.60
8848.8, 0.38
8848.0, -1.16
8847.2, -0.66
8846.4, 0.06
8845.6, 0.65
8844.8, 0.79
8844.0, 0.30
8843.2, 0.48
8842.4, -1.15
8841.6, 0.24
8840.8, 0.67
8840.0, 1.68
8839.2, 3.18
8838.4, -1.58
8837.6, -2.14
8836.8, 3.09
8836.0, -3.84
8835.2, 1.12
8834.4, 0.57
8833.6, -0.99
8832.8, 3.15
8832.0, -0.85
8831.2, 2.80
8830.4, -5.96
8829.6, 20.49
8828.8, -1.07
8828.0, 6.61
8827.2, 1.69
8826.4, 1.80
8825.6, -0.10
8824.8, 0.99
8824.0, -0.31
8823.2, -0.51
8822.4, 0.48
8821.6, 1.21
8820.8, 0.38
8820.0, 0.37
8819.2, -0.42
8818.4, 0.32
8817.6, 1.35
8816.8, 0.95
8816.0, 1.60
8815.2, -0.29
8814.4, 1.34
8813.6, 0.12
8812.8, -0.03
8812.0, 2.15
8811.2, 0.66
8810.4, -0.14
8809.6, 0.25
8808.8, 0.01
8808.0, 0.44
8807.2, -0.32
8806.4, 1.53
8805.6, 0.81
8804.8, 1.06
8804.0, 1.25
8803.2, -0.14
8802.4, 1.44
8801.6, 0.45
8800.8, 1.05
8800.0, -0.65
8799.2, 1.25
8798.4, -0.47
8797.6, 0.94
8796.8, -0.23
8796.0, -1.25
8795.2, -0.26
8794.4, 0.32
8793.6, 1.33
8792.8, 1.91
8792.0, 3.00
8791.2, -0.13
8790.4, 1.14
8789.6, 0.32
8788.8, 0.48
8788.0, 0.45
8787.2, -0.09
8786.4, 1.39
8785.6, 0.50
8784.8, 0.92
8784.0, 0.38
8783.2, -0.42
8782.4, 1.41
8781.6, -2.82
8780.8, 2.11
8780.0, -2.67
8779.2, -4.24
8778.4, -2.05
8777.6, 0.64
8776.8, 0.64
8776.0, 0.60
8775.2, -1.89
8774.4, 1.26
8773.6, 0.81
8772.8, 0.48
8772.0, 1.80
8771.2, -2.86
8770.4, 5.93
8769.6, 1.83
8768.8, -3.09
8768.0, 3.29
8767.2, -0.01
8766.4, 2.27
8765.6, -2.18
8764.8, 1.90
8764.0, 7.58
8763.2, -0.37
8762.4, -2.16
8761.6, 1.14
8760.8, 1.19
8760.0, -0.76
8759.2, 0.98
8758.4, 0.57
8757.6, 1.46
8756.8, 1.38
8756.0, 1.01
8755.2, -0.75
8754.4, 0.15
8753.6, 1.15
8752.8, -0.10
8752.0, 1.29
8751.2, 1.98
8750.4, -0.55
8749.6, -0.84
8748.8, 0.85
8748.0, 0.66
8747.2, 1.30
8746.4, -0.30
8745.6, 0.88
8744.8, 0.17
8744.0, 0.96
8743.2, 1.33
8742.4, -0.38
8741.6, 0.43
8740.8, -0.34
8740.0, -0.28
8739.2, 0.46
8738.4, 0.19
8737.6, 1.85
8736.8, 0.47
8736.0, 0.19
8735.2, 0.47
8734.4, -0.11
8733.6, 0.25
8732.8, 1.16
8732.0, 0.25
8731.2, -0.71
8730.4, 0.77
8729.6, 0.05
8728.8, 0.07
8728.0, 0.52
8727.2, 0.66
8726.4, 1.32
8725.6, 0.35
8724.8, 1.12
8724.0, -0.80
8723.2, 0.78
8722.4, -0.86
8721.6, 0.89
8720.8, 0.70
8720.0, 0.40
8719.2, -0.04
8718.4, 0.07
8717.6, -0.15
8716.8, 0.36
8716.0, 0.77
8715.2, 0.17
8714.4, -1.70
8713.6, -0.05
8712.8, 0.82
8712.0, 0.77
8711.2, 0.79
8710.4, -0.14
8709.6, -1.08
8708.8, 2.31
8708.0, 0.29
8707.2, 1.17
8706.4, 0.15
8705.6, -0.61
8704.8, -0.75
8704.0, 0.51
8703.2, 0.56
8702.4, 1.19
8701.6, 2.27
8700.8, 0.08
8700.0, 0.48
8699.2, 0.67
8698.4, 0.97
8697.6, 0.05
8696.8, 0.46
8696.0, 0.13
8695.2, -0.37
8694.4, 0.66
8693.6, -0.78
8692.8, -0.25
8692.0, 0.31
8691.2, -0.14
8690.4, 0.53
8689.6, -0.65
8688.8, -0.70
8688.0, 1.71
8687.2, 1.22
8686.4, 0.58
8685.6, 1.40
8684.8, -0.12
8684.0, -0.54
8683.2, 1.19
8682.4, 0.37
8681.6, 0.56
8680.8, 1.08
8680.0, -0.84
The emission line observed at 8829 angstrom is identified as H-gamma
